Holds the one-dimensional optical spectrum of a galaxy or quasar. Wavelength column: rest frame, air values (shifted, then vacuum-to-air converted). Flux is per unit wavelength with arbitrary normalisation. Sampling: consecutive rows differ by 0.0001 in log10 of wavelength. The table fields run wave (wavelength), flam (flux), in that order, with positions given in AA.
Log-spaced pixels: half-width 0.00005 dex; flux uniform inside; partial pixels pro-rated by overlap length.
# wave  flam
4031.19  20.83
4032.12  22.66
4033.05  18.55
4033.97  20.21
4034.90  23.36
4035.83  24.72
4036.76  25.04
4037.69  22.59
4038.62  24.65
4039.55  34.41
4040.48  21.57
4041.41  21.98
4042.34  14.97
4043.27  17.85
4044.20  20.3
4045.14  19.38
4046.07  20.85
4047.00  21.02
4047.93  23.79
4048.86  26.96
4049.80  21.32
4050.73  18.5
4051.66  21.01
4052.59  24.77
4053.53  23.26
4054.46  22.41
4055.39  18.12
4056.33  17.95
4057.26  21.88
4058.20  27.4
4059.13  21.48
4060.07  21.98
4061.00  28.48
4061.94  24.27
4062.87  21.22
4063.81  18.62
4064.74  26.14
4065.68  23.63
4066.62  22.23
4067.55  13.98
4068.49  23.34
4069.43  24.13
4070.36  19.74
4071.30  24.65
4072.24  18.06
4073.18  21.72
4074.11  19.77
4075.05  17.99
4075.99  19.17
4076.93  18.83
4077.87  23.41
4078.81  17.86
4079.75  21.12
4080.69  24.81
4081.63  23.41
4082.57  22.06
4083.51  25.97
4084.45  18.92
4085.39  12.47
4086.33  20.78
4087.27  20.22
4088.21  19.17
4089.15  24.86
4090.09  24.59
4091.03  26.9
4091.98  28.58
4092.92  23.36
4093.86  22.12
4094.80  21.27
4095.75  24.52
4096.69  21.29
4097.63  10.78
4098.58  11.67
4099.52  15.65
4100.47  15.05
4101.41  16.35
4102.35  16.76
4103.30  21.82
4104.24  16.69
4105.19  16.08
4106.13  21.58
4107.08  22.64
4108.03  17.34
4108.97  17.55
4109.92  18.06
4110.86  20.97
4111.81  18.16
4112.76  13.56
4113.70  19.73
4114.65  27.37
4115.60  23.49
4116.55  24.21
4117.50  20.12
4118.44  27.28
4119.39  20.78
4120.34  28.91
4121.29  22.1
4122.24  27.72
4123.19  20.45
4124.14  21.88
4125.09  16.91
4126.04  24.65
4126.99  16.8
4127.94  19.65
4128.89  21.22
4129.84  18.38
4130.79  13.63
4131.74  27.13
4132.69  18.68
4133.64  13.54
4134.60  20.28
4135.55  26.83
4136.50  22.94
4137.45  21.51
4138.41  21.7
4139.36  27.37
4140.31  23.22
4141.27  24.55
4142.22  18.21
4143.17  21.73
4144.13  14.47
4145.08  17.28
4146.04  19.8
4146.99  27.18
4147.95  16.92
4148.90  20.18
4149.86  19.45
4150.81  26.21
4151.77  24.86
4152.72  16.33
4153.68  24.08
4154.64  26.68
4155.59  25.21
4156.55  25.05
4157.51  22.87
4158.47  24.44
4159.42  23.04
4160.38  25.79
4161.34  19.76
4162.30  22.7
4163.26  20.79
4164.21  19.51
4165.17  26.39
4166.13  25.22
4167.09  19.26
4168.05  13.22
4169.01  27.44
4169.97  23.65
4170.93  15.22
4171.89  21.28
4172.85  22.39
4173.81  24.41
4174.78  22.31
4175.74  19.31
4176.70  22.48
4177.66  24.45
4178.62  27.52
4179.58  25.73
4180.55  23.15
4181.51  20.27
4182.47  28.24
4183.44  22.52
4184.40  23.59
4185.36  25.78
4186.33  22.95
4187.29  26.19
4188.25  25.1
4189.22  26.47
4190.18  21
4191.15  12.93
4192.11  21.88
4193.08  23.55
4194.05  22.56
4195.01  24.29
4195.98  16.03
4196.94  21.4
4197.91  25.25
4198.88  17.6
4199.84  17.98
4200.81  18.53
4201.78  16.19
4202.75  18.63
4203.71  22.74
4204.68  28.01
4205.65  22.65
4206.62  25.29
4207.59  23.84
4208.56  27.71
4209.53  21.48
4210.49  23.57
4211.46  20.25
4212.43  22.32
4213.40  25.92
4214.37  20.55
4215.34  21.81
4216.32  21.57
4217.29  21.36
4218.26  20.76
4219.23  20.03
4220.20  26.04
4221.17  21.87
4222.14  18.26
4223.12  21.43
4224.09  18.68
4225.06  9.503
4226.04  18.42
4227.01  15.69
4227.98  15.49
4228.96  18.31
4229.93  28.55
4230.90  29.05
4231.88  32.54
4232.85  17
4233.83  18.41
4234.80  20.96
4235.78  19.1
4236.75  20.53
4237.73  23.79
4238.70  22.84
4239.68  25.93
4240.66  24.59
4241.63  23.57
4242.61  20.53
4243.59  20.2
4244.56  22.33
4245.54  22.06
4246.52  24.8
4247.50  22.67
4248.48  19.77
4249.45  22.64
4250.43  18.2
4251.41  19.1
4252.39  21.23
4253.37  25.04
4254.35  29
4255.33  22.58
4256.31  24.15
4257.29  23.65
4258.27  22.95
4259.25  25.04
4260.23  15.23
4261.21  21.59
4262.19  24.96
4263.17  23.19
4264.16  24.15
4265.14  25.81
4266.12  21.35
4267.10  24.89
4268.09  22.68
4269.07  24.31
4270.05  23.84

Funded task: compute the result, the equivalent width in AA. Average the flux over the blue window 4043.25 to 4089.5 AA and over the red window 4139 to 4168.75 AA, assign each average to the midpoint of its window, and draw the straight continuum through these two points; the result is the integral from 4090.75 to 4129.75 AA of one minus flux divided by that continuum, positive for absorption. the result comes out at 2.2 AA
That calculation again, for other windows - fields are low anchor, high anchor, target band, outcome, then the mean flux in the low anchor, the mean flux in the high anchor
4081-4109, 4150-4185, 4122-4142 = 0.2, 20.1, 22.9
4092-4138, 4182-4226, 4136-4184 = -3.0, 20.3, 21.8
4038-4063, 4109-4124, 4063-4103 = 2.8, 22.3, 22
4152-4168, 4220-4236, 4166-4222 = -1.8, 22.7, 20.5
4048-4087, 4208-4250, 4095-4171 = 2.4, 21.6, 21.7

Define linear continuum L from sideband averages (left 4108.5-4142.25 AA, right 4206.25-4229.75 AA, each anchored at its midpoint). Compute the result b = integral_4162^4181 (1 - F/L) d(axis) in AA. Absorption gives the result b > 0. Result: -1.0 AA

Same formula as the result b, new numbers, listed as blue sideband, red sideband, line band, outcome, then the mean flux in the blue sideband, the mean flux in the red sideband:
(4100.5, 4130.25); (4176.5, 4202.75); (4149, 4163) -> -1.1 AA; 20.5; 22.3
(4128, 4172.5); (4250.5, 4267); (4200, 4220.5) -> 0.1 AA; 21.6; 23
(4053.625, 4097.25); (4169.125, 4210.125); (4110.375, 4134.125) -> 1.1 AA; 21.8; 22.5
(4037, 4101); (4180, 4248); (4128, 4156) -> 0.5 AA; 21.4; 21.9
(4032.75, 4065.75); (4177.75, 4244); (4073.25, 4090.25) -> 1.1 AA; 22.4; 22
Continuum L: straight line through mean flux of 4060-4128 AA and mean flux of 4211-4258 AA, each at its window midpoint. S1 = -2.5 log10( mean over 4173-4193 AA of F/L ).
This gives -0.09 mag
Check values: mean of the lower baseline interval 20.9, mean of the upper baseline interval 21.7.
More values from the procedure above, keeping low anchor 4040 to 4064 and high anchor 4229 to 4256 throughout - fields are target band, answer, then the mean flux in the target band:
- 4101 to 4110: 0.18 mag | 18.5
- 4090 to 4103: 0.11 mag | 19.8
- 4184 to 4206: 0.04 mag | 21.8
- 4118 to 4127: -0.05 mag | 23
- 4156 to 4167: -0.04 mag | 23.1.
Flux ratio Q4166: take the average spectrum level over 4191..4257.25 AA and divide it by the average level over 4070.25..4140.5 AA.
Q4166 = 1.0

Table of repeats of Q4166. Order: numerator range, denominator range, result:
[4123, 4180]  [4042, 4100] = 1.02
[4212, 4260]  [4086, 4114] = 1.11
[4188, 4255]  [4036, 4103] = 1.02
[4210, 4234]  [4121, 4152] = 1.00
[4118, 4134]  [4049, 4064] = 0.95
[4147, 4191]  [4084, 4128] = 1.12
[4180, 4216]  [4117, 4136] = 1.05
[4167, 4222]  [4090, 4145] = 1.08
